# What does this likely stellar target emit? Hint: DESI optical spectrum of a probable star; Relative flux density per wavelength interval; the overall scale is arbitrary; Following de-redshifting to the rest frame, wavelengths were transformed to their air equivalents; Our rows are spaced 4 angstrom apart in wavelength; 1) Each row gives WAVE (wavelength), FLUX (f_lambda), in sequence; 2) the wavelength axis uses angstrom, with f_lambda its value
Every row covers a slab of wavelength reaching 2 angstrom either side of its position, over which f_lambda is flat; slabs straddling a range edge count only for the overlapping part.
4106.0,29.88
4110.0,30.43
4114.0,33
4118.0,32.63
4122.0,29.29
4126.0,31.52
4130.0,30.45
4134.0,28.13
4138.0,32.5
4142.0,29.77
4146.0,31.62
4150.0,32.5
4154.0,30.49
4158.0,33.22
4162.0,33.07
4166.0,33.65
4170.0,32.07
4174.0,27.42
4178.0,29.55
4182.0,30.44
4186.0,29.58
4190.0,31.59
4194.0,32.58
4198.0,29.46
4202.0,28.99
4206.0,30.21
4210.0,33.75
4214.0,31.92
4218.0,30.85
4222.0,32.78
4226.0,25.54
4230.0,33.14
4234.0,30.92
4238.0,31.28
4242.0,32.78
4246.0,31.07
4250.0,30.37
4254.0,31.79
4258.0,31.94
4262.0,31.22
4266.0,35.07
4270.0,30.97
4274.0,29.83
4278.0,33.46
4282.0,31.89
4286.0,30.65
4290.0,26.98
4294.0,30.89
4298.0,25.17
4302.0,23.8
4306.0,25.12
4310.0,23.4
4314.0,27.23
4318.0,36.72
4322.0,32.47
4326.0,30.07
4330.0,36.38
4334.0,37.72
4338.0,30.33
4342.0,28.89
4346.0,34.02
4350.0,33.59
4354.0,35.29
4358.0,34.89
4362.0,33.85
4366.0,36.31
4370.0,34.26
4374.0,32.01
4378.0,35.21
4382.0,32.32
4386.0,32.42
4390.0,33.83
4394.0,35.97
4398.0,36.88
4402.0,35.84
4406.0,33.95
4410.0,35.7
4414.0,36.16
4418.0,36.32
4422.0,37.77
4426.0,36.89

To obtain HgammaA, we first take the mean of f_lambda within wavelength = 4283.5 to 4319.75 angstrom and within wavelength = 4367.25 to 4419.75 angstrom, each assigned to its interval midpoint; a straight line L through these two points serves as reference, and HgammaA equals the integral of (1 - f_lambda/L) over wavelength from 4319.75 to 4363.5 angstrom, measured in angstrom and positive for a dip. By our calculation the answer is -3.77 angstrom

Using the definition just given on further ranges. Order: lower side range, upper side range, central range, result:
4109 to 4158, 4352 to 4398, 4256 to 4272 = 0.3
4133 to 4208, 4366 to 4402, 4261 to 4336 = 5.7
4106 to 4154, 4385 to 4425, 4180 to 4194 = 0.5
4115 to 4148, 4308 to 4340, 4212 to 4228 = 0.5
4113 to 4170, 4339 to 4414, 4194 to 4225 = 1.2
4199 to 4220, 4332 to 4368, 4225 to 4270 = 0.5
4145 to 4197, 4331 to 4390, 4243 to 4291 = 1.7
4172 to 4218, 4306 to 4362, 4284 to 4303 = 2.4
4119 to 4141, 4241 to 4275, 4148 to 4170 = -1.3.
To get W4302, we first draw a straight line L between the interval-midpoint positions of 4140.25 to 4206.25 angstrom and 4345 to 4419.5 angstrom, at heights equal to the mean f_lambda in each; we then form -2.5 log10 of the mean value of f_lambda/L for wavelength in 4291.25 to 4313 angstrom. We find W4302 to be 0.28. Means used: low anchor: 31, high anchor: 34.7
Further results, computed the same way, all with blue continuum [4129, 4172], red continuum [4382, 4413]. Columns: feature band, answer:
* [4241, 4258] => 0.048 mag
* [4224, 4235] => 0.100 mag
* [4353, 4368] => -0.023 mag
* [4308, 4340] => 0.069 mag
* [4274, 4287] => 0.051 mag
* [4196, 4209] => 0.084 mag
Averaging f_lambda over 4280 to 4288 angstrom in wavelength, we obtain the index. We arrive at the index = 31.3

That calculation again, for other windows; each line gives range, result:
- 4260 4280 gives 32.1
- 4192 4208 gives 30.3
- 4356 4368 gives 35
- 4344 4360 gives 34.4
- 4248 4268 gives 32.1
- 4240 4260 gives 31.6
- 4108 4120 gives 32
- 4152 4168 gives 32.6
